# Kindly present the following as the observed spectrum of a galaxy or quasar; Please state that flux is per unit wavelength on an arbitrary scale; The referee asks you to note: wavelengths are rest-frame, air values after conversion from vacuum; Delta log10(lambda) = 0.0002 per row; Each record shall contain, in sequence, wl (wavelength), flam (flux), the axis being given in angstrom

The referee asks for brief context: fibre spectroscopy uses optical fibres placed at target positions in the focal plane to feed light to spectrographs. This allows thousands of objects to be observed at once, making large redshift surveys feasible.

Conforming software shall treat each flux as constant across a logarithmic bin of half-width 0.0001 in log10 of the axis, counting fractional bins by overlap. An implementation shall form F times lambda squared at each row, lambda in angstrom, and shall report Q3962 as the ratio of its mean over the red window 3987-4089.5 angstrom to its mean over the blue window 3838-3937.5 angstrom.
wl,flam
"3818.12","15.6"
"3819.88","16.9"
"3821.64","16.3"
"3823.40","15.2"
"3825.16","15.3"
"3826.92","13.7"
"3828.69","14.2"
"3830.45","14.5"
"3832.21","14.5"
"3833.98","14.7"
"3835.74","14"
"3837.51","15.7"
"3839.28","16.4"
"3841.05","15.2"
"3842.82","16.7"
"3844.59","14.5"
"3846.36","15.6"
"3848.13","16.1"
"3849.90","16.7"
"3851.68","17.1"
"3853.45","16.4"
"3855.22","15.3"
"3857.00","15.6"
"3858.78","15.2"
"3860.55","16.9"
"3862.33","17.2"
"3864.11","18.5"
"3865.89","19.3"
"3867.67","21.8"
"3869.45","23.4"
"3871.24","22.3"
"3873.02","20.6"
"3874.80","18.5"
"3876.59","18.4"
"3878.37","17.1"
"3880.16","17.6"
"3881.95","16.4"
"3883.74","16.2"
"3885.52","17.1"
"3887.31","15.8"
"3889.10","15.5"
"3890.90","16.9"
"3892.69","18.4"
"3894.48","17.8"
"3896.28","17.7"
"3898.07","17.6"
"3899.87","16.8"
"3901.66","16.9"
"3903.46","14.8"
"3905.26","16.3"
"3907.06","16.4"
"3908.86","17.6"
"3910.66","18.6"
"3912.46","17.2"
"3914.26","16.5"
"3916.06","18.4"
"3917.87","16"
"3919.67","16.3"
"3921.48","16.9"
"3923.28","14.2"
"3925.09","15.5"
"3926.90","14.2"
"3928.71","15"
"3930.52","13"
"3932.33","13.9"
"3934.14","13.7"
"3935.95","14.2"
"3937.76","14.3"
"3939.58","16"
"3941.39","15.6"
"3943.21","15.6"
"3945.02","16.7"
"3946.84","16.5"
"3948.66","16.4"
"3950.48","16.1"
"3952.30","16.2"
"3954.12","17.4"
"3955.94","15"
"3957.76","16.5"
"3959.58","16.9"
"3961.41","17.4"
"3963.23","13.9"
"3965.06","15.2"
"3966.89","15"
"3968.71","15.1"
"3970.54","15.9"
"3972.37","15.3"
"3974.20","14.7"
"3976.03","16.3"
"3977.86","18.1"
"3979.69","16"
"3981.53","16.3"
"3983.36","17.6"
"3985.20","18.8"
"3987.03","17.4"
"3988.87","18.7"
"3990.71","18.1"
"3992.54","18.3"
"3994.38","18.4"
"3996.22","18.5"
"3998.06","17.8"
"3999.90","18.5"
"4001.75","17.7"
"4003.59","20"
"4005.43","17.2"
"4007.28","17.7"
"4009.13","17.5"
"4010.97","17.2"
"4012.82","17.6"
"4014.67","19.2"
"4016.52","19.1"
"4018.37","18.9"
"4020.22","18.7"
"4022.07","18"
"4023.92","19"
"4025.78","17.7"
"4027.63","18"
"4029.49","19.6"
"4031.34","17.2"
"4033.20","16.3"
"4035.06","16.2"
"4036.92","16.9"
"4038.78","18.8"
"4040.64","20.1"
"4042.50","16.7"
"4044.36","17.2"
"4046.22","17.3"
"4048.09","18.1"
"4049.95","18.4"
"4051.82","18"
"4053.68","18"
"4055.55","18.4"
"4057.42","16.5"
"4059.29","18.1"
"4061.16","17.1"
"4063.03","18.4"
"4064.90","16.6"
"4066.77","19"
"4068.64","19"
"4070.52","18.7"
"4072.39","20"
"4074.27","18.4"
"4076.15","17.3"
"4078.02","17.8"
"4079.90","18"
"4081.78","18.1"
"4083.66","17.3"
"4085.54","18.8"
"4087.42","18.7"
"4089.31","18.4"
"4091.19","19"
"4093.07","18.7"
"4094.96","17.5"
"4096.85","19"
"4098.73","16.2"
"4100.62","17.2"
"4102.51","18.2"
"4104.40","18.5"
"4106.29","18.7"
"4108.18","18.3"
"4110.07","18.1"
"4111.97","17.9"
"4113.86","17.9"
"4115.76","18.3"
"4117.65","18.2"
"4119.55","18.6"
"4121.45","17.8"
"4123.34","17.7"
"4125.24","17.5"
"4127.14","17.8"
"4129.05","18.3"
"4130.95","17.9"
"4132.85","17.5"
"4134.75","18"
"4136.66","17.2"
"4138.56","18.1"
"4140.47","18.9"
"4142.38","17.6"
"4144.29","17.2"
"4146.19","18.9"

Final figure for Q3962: 1.2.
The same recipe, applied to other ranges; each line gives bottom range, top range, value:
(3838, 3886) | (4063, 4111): 1.17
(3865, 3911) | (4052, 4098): 1.12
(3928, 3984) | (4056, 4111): 1.23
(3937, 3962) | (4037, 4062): 1.16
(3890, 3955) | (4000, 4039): 1.17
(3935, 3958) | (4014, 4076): 1.20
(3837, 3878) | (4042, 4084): 1.13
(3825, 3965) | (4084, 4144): 1.23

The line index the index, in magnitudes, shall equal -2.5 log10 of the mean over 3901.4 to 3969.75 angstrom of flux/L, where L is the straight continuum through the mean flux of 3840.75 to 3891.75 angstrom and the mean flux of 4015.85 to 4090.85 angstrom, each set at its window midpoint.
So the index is 0.12 mag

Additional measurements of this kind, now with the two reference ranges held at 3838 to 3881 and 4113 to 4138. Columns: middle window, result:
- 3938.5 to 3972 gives 0.113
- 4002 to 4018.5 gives -0.027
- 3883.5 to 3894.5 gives 0.053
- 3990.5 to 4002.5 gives -0.027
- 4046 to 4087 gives -0.015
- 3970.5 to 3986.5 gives 0.071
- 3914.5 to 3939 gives 0.171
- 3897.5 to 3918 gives 0.044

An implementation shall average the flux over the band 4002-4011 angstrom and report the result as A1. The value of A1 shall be 18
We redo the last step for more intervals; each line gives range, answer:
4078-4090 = 18.2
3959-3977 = 15.6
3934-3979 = 15.8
